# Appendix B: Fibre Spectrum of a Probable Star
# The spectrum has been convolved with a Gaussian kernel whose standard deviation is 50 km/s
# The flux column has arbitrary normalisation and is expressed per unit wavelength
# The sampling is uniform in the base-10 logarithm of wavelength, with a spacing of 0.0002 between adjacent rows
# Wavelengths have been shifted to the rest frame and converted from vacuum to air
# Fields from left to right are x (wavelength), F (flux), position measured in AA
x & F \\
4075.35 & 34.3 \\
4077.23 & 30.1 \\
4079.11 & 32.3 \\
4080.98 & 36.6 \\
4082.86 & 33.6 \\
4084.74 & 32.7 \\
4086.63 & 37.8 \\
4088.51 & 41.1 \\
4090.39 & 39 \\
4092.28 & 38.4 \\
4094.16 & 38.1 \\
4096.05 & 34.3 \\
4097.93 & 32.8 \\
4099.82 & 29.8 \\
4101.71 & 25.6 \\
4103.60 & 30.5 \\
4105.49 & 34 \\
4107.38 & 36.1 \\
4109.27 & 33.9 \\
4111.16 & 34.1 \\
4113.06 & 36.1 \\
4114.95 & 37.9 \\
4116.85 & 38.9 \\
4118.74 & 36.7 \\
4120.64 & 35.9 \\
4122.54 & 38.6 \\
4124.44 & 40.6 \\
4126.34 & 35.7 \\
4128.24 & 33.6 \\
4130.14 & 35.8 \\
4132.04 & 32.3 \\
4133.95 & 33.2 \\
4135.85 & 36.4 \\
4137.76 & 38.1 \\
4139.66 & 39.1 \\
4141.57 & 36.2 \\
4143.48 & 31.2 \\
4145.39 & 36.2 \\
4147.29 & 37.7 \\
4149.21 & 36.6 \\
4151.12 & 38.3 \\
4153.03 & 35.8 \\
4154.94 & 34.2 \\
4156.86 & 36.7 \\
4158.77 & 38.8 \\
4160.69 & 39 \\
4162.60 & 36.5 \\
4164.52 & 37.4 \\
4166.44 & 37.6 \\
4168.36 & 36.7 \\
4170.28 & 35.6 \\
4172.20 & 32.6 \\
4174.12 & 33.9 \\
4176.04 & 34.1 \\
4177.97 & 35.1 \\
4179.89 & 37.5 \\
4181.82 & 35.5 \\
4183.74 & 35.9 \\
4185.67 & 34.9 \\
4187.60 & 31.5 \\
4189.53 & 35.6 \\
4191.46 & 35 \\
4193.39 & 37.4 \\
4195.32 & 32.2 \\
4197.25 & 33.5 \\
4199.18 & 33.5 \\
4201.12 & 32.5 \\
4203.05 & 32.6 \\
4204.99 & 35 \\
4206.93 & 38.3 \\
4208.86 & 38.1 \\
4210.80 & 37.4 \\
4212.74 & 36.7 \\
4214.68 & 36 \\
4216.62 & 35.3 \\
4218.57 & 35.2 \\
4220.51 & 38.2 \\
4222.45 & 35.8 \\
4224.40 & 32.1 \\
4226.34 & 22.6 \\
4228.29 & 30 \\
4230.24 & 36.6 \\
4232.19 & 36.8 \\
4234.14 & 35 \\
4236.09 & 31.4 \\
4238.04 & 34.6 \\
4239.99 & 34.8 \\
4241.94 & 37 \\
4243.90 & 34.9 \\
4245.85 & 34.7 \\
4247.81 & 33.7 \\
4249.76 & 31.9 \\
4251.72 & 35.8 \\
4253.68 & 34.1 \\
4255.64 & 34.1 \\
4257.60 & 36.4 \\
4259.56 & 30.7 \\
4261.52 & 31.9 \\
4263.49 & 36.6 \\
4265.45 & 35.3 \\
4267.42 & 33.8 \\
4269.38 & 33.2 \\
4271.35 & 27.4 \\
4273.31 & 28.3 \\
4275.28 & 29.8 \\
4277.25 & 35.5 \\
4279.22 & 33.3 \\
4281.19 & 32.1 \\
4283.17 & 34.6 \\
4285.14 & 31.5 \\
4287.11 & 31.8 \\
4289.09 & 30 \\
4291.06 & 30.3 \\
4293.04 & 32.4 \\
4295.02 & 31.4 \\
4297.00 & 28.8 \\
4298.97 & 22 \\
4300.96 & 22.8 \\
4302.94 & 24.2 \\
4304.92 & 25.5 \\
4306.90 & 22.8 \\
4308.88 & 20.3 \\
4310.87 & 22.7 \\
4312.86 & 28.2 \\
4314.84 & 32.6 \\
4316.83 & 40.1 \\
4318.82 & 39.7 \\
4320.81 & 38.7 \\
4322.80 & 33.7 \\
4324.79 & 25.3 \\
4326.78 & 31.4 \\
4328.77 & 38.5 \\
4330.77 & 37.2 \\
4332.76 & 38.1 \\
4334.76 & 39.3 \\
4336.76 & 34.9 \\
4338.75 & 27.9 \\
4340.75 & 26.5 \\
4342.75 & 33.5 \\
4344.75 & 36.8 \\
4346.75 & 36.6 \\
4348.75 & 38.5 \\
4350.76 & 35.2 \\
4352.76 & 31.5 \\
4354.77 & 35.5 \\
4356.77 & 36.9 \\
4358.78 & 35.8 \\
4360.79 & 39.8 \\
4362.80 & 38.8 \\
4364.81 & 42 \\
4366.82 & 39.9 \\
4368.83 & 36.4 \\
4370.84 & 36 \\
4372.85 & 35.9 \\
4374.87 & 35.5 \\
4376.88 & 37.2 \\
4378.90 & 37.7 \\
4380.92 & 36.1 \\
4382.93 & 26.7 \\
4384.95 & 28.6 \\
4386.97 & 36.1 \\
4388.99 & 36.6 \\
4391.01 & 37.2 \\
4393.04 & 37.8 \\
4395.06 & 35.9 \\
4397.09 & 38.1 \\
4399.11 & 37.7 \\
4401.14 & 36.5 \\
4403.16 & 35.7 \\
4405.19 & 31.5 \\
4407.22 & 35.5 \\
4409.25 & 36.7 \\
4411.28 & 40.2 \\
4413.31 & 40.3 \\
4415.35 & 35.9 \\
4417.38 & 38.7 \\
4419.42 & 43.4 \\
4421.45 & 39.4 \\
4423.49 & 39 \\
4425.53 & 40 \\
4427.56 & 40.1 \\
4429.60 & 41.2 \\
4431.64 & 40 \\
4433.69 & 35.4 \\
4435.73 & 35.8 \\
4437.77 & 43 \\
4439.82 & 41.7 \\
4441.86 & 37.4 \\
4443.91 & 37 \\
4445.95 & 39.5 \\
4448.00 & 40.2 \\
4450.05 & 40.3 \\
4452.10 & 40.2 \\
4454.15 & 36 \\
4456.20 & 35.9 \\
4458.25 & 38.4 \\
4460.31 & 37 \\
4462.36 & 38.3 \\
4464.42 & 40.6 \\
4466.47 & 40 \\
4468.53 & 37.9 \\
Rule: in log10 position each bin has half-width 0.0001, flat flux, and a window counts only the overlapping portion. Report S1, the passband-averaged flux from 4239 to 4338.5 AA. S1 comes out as 32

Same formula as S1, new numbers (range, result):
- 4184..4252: 34.5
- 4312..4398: 35.5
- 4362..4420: 36.7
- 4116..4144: 36.2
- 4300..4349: 31.8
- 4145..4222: 35.8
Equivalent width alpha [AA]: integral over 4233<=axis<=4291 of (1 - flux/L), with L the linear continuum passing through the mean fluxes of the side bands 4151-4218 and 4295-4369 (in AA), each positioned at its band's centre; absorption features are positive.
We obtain 1.6 AA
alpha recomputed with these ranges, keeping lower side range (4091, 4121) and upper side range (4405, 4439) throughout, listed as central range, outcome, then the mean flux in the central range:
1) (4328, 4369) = 1.8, 36.2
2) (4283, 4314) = 8.2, 27.3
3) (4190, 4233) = 1.7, 34.6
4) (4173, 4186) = 0.1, 35.3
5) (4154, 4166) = -0.6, 37.1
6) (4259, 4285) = 3.0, 32.5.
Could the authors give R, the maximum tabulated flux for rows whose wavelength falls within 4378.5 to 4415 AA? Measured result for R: 40.3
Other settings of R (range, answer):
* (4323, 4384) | 42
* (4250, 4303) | 36.6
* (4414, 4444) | 43.4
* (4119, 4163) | 40.6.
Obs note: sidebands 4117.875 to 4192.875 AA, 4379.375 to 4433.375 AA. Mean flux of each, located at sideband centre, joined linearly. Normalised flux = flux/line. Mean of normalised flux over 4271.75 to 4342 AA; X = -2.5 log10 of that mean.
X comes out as 0.19 mag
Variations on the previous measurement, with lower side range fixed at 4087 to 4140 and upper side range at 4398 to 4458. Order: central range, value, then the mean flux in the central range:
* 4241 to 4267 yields 0.08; 34.4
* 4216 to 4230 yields 0.12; 32.9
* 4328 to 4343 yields 0.09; 34.5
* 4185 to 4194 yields 0.05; 34.8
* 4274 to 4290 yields 0.15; 32.2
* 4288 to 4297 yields 0.21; 30.8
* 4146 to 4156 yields -0.02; 36.5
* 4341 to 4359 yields 0.08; 35.2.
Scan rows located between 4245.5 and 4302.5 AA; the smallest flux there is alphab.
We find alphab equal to 22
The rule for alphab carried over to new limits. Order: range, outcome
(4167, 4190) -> 31.5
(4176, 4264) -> 22.6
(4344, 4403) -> 26.7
